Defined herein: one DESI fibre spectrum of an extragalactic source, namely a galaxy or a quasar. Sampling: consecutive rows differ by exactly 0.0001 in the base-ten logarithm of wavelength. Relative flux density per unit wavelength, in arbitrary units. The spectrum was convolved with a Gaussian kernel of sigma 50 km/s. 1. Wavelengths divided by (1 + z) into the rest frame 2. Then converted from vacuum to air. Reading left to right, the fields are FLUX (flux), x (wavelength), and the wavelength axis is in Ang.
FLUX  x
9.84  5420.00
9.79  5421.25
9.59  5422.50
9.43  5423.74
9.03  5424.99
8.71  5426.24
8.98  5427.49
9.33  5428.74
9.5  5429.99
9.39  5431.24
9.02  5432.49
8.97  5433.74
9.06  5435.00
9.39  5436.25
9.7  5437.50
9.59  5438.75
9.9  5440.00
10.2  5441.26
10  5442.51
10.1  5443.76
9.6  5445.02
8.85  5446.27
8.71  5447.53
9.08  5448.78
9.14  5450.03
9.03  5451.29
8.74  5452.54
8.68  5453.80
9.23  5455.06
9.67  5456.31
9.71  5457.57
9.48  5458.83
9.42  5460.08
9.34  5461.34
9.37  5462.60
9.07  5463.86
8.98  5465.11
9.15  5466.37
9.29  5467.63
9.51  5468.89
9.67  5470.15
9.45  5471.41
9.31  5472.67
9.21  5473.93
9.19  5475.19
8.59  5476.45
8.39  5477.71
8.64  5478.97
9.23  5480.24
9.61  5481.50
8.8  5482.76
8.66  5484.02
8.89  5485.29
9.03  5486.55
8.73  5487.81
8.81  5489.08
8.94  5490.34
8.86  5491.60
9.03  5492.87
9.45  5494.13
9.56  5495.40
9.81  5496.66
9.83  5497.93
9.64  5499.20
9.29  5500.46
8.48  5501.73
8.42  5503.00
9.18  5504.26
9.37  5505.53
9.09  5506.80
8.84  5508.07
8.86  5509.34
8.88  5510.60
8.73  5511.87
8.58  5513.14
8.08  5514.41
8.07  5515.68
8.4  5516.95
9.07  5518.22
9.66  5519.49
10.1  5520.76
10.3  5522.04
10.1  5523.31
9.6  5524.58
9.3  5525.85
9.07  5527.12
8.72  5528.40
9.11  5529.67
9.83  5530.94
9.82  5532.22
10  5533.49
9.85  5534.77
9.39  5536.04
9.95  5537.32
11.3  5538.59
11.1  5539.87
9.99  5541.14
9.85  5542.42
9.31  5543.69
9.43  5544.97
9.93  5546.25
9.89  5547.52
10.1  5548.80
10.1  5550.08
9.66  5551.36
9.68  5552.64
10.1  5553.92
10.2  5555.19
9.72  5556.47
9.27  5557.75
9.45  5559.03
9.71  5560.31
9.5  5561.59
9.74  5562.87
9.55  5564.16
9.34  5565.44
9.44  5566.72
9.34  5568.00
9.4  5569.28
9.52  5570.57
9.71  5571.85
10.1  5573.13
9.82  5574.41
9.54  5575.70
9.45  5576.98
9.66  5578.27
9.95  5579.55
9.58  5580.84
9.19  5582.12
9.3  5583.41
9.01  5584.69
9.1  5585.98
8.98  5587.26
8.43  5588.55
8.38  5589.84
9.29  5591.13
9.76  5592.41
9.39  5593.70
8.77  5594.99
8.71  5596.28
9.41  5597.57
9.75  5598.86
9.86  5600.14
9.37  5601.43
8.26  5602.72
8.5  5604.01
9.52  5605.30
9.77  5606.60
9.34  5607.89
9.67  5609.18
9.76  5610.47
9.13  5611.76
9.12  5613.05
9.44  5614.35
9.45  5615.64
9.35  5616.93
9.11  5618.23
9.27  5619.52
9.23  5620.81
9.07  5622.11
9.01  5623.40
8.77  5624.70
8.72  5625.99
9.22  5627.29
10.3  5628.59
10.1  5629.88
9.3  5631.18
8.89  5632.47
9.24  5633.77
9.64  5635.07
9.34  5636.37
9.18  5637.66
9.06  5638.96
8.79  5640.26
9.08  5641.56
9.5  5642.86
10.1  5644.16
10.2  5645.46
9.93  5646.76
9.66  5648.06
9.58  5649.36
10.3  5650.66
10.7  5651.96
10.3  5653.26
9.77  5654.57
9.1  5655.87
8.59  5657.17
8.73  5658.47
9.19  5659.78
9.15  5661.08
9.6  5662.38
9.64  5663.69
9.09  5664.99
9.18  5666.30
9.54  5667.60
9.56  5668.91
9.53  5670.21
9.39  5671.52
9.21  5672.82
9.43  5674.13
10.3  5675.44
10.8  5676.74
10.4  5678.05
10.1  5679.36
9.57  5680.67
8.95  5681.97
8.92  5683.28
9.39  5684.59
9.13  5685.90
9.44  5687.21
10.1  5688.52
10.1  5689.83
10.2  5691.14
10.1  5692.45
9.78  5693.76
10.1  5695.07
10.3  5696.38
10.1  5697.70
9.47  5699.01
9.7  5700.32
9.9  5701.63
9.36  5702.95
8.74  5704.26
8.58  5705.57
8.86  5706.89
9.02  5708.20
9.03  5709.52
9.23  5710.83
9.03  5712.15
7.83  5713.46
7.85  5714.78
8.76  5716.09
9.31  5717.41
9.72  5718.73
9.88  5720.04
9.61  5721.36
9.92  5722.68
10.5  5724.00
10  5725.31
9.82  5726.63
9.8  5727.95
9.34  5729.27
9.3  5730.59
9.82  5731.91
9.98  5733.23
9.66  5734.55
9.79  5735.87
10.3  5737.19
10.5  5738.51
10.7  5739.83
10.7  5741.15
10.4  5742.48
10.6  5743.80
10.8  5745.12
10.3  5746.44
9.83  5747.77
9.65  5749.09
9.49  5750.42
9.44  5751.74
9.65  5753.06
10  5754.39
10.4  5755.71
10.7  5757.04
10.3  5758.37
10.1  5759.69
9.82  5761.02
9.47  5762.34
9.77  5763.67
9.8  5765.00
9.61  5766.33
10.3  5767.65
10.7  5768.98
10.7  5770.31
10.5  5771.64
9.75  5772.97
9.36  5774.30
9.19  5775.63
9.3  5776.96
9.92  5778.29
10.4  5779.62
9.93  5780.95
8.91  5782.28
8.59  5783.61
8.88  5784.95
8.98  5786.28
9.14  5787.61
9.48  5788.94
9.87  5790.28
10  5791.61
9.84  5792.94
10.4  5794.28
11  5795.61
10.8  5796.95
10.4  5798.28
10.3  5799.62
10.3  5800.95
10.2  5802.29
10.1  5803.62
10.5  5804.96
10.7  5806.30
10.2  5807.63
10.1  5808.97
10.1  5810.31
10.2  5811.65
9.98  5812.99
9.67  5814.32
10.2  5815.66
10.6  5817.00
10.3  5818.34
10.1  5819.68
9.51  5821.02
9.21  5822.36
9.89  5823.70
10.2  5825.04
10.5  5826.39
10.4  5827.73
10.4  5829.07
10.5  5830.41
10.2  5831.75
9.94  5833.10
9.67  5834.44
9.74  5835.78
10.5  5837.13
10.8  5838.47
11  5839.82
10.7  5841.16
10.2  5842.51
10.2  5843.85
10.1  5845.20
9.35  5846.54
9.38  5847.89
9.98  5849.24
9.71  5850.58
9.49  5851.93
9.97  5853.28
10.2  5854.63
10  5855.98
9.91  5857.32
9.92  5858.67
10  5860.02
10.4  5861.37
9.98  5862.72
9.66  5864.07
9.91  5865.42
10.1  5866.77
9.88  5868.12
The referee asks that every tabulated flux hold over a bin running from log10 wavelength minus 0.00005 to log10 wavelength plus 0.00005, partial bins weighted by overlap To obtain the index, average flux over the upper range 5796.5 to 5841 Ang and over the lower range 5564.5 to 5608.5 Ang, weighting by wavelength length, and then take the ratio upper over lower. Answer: 1.10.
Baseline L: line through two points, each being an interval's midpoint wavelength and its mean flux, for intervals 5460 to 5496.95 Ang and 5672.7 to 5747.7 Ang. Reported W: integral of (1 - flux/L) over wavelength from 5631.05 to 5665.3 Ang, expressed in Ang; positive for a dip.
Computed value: 0.2 Ang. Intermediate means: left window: 9.12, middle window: 9.48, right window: 9.7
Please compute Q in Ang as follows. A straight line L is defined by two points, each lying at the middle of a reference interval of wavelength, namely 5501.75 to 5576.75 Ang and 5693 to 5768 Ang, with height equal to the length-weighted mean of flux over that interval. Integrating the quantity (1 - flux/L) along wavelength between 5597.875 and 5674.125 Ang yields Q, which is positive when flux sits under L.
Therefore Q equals 1.77 Ang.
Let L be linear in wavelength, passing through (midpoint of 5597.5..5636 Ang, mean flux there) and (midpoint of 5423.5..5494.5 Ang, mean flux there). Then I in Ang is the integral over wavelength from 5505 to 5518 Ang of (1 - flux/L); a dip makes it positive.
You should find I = 0.77 Ang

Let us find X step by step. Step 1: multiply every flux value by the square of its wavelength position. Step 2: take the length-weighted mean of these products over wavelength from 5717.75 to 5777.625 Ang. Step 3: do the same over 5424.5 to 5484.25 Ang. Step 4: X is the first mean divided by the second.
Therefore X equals 1.20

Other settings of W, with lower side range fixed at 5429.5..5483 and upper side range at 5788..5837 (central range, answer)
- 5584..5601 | 0.8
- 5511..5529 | 0.6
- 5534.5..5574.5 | -1.2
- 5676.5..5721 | 1.9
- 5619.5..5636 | 0.7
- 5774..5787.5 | 1.0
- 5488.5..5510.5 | 0.6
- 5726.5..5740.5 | 0.1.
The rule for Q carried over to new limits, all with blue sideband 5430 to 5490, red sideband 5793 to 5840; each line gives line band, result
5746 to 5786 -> 1.1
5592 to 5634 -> 1.6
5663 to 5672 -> 0.4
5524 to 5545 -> -0.7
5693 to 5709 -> 0.7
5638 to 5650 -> 0.3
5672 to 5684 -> 0.1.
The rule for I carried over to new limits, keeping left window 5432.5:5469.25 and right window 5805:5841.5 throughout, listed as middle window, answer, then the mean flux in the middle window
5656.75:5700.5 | 1.1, 9.62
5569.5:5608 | 1.4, 9.31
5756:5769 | 0.0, 10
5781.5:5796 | 0.8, 9.53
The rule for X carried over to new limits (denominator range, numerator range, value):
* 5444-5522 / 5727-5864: 1.23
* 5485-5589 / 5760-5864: 1.17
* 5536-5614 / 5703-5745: 1.06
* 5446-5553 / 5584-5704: 1.07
